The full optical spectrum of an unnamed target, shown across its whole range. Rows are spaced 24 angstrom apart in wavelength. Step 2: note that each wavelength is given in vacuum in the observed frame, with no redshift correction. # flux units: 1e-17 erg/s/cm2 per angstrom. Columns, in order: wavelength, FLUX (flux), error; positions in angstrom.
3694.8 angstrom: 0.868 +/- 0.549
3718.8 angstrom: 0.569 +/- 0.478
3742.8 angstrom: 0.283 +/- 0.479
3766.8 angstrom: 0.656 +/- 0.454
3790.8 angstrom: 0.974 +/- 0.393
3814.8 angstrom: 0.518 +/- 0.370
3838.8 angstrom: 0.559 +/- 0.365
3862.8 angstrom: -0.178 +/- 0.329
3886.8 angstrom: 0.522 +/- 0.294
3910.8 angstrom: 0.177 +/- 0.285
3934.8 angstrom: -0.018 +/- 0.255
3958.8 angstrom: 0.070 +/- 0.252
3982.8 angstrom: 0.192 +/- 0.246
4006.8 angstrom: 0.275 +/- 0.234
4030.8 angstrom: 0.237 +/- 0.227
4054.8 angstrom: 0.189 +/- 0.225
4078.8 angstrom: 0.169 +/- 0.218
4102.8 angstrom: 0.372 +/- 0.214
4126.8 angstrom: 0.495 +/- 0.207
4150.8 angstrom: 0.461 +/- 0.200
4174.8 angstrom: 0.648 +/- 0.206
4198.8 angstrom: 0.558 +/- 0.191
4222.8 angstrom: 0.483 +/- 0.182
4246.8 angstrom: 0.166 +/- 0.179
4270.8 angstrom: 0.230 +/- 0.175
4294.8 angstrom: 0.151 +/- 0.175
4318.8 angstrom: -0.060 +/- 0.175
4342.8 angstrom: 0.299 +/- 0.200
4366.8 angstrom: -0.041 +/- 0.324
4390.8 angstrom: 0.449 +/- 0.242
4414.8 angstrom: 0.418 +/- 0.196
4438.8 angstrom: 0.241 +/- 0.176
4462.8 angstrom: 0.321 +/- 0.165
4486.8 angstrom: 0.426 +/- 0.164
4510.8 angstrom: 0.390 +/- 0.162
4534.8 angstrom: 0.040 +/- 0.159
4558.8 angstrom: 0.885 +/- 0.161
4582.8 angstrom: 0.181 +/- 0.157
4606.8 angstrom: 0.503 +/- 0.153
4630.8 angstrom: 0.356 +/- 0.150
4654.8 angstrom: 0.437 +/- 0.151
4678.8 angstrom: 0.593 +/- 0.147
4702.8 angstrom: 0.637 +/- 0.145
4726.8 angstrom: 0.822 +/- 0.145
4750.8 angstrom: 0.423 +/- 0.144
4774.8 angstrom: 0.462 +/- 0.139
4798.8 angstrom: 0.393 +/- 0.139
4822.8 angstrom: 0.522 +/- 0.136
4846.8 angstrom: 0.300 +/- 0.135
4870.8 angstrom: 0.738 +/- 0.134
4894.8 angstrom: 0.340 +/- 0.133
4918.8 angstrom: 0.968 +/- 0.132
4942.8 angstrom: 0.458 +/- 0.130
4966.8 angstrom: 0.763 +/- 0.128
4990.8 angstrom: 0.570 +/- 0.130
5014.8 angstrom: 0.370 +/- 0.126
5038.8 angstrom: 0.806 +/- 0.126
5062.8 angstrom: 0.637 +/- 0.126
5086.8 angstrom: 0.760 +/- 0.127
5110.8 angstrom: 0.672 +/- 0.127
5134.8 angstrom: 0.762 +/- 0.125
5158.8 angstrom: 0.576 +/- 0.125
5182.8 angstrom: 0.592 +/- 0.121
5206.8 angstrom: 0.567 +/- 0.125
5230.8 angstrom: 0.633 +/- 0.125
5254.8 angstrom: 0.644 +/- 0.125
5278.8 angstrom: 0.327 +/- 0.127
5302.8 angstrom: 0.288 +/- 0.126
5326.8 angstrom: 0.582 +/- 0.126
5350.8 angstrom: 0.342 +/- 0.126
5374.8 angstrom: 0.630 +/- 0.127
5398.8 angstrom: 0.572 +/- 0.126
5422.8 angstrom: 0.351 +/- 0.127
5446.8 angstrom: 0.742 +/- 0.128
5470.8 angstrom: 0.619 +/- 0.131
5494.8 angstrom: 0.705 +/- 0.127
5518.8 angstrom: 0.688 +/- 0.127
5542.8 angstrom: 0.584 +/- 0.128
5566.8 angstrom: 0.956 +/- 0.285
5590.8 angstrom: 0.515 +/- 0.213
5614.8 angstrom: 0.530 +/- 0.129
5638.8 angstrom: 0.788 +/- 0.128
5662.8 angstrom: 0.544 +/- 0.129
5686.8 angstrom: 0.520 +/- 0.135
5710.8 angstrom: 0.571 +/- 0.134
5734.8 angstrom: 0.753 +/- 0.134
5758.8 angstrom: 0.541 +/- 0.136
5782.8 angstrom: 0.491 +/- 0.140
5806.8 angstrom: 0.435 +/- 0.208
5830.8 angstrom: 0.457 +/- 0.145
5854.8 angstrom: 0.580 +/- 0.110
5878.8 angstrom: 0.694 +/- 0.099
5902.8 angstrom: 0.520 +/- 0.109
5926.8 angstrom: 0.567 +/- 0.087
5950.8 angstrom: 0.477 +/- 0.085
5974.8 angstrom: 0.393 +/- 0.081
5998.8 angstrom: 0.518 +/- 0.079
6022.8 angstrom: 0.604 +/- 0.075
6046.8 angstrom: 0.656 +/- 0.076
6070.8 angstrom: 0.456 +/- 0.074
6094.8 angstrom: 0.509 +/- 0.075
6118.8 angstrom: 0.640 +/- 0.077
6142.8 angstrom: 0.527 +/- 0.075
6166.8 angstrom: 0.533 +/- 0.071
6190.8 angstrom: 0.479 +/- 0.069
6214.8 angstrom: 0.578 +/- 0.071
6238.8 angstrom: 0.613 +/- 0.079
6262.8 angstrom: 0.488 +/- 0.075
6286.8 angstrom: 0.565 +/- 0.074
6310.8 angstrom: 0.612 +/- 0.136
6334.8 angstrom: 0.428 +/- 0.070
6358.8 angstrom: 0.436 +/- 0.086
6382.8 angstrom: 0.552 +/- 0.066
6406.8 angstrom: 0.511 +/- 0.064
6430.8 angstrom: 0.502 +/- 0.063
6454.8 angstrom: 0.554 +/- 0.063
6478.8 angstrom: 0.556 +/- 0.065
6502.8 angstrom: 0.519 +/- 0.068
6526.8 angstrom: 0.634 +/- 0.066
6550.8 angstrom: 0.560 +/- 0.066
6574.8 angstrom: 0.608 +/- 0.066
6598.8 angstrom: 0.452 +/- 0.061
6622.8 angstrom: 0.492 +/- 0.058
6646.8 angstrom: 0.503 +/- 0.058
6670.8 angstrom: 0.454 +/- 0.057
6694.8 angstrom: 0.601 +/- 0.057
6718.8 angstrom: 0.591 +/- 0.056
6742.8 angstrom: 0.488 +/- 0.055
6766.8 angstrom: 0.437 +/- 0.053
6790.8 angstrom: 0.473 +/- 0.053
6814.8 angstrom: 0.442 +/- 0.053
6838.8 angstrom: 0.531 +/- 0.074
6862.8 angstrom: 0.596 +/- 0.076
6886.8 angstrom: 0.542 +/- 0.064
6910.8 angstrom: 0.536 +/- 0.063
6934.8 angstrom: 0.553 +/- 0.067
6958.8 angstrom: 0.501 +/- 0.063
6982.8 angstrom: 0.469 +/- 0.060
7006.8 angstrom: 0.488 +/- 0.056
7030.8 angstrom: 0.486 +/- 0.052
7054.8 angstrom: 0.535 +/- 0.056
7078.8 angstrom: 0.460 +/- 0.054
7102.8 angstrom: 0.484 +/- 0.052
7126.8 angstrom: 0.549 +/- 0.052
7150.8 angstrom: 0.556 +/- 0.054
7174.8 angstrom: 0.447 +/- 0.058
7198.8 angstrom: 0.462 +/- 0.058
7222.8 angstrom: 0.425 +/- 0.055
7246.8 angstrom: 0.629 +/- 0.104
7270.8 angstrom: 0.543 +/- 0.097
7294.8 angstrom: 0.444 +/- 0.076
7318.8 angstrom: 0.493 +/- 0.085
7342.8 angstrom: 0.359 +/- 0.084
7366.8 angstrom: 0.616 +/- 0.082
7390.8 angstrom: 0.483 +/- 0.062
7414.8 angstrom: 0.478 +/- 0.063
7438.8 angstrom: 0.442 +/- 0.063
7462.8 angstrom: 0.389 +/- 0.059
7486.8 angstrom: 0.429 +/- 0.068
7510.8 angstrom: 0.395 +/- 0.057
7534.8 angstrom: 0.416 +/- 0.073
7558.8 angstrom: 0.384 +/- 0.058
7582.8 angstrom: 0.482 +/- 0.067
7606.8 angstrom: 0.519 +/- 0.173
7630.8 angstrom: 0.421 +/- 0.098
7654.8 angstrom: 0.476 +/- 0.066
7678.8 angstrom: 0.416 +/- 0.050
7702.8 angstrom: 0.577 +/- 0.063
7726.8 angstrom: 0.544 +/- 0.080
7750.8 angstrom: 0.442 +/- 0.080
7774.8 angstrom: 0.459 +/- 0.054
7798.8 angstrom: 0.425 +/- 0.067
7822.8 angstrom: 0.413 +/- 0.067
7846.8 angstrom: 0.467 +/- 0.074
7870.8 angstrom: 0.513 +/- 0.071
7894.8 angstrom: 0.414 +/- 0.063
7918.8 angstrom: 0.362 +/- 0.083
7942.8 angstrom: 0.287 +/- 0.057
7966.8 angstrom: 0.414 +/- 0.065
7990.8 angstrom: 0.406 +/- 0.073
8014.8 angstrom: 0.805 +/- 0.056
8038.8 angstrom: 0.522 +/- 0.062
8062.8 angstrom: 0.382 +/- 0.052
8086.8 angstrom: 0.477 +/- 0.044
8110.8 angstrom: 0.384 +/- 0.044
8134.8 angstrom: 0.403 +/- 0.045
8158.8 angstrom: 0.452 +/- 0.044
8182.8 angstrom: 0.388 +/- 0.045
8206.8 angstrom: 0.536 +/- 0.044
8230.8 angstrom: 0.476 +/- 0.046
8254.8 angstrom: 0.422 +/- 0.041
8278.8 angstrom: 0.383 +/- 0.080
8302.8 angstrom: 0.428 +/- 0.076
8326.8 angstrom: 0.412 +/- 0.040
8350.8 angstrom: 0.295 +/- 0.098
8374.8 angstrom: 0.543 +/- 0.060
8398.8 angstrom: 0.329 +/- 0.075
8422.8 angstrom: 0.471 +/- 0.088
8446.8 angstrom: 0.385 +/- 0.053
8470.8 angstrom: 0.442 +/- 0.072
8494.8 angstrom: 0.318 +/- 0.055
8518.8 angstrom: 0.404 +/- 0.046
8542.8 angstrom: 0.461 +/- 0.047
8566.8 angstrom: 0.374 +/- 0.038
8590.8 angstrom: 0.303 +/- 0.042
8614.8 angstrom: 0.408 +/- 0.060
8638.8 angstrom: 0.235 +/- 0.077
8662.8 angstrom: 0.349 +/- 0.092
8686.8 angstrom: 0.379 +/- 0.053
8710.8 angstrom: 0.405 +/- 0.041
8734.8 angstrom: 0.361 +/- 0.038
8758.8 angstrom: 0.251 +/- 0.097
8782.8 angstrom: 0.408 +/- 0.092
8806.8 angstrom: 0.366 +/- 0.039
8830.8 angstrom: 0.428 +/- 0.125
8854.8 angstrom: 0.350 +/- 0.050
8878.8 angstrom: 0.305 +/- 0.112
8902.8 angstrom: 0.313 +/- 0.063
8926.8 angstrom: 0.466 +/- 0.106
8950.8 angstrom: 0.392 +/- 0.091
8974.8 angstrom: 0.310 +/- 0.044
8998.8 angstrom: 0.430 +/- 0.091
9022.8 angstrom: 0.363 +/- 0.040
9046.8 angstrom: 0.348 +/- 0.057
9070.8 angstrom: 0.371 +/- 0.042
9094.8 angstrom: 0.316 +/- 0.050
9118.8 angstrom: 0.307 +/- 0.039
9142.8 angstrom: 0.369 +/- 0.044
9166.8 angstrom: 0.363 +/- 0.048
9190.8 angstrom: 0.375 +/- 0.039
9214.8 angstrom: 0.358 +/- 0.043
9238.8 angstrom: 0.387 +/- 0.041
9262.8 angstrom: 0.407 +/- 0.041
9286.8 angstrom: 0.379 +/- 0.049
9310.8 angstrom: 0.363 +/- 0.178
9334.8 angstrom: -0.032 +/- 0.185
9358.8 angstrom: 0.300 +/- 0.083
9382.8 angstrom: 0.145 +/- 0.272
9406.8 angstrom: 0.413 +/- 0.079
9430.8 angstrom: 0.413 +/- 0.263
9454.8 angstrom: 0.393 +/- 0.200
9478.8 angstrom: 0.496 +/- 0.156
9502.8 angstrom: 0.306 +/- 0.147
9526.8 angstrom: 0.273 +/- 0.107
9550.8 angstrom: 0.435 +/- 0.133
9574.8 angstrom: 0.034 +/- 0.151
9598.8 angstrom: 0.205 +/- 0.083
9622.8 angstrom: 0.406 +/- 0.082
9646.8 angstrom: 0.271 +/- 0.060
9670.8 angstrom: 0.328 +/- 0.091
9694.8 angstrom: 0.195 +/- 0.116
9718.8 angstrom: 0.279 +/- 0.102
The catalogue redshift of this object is 0.22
